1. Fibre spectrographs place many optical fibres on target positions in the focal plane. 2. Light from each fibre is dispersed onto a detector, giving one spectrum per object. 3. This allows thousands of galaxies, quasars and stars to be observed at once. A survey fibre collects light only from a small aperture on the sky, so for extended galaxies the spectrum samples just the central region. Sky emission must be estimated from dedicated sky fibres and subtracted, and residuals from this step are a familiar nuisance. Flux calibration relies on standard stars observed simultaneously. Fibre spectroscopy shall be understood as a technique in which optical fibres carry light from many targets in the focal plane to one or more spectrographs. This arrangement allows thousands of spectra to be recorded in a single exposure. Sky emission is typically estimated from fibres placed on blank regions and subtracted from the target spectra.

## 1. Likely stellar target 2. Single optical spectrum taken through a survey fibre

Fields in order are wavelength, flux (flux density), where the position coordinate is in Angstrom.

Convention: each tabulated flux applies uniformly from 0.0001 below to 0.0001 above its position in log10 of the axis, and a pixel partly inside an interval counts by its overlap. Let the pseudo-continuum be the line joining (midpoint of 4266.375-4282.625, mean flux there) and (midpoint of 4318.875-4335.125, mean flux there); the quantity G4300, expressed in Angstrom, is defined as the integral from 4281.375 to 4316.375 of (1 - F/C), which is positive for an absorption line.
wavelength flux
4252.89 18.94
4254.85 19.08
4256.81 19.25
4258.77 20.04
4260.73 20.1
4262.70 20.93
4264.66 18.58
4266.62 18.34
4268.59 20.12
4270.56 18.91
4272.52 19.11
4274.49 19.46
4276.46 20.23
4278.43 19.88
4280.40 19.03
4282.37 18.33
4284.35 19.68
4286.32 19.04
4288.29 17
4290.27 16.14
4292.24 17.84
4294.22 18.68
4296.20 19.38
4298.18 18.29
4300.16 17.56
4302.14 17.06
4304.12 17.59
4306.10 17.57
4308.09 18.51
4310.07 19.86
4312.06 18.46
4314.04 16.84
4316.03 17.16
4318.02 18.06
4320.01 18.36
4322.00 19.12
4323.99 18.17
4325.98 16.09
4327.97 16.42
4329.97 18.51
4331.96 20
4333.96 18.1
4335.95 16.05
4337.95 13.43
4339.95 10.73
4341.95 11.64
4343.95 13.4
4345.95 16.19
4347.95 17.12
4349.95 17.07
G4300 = 1.3 Angstrom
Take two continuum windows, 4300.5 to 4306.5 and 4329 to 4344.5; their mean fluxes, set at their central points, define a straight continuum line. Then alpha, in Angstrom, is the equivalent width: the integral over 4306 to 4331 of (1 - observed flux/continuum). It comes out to -2.3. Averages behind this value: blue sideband 17.4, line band 17.9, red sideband 15.3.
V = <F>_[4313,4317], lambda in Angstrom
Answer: 17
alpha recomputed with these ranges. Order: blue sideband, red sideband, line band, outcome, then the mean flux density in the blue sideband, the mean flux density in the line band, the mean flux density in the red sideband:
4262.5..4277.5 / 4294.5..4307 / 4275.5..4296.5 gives 0.0 Angstrom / 19.4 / 18.6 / 18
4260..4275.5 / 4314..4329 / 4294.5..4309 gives 0.2 Angstrom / 19.4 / 18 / 17.6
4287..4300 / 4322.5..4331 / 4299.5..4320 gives -0.3 Angstrom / 17.9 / 17.9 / 17.4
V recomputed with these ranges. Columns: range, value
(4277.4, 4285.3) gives 19.2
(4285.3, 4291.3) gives 17.4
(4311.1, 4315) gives 17.7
